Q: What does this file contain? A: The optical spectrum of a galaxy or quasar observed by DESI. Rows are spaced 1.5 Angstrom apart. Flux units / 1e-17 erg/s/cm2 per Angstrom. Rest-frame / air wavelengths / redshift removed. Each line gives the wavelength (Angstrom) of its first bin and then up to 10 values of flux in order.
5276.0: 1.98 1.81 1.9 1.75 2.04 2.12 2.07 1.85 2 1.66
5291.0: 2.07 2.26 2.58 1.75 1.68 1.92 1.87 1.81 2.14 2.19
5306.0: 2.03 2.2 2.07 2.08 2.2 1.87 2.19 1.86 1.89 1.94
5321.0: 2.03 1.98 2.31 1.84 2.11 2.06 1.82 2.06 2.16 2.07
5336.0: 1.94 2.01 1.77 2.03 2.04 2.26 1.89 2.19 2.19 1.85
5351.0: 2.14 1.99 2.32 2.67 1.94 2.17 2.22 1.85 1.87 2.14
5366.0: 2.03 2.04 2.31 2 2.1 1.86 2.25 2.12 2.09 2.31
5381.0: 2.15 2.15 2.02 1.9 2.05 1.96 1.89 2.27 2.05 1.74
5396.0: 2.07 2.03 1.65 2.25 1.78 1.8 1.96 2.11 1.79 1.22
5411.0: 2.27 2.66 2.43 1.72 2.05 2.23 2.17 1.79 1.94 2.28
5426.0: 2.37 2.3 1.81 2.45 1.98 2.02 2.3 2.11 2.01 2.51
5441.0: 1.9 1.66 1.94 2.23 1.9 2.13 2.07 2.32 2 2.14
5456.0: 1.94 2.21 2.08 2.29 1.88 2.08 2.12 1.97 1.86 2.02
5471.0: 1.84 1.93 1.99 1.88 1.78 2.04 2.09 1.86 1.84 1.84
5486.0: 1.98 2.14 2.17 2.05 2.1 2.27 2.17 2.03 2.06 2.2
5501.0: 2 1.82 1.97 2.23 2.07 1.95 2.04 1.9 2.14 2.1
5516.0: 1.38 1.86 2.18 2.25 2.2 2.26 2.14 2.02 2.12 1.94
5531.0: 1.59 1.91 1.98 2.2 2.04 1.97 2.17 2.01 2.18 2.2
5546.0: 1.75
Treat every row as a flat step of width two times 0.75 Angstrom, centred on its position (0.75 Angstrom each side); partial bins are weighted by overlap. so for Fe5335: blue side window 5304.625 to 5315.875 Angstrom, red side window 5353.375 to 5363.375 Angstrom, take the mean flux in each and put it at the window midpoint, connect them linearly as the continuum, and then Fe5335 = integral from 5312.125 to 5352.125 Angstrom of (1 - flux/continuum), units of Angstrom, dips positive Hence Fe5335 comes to 1.9 Angstrom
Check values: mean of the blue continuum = 2.09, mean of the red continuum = 2.16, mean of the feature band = 2.02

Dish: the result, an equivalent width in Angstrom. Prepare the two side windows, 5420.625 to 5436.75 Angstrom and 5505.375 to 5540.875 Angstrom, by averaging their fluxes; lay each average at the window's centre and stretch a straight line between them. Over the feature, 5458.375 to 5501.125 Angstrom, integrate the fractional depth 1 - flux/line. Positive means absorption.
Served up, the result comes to 1.0 Angstrom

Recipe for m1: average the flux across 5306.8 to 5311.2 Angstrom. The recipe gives 2.12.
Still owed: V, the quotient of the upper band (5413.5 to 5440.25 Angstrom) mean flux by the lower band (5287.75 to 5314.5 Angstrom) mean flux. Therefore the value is 1.1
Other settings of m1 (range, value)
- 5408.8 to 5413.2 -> 2.05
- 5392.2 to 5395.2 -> 1.9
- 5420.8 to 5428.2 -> 2.14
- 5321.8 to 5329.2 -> 2.06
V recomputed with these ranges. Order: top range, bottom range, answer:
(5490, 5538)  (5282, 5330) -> 1.01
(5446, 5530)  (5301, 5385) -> 0.98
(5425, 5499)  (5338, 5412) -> 1.01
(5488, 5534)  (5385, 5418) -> 1.03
